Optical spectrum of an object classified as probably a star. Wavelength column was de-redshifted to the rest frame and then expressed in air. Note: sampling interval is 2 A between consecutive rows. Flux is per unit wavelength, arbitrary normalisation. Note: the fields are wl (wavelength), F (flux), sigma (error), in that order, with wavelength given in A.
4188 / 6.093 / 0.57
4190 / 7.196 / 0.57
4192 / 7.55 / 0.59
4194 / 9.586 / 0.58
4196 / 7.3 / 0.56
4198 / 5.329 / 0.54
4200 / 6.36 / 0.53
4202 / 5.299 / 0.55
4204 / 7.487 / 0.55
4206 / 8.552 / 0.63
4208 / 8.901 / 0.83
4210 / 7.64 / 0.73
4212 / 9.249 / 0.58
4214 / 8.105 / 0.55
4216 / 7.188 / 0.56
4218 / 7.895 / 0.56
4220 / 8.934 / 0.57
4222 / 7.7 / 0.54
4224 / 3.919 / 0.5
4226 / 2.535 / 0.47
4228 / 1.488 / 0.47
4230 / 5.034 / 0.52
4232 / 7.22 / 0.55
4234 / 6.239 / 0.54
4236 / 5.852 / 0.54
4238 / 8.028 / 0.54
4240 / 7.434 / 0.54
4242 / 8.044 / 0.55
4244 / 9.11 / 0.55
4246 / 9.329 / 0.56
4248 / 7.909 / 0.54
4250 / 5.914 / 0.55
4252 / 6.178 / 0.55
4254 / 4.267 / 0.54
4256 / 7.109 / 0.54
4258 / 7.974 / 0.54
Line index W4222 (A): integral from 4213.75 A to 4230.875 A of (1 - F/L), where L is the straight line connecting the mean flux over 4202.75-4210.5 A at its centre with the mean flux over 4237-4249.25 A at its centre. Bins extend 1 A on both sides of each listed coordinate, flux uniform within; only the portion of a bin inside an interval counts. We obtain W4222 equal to 5.0 A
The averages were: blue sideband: 8.09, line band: 5.77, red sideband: 8.26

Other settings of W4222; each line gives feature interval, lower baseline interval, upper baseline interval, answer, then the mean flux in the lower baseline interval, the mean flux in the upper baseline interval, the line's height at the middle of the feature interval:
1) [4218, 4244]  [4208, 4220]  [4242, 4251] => 6.0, 8.17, 8.06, 8.11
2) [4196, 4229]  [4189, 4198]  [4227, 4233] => -3.4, 7.62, 4.58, 6.04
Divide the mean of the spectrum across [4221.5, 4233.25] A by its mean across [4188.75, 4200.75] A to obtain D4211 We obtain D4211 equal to 0.63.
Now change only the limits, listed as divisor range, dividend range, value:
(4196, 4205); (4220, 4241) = 0.91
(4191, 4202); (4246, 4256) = 0.92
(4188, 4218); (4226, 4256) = 0.86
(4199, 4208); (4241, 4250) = 1.16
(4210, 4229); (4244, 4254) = 1.12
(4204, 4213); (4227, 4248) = 0.81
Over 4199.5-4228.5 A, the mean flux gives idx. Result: 6.85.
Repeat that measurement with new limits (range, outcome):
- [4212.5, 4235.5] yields 6.09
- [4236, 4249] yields 8.12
